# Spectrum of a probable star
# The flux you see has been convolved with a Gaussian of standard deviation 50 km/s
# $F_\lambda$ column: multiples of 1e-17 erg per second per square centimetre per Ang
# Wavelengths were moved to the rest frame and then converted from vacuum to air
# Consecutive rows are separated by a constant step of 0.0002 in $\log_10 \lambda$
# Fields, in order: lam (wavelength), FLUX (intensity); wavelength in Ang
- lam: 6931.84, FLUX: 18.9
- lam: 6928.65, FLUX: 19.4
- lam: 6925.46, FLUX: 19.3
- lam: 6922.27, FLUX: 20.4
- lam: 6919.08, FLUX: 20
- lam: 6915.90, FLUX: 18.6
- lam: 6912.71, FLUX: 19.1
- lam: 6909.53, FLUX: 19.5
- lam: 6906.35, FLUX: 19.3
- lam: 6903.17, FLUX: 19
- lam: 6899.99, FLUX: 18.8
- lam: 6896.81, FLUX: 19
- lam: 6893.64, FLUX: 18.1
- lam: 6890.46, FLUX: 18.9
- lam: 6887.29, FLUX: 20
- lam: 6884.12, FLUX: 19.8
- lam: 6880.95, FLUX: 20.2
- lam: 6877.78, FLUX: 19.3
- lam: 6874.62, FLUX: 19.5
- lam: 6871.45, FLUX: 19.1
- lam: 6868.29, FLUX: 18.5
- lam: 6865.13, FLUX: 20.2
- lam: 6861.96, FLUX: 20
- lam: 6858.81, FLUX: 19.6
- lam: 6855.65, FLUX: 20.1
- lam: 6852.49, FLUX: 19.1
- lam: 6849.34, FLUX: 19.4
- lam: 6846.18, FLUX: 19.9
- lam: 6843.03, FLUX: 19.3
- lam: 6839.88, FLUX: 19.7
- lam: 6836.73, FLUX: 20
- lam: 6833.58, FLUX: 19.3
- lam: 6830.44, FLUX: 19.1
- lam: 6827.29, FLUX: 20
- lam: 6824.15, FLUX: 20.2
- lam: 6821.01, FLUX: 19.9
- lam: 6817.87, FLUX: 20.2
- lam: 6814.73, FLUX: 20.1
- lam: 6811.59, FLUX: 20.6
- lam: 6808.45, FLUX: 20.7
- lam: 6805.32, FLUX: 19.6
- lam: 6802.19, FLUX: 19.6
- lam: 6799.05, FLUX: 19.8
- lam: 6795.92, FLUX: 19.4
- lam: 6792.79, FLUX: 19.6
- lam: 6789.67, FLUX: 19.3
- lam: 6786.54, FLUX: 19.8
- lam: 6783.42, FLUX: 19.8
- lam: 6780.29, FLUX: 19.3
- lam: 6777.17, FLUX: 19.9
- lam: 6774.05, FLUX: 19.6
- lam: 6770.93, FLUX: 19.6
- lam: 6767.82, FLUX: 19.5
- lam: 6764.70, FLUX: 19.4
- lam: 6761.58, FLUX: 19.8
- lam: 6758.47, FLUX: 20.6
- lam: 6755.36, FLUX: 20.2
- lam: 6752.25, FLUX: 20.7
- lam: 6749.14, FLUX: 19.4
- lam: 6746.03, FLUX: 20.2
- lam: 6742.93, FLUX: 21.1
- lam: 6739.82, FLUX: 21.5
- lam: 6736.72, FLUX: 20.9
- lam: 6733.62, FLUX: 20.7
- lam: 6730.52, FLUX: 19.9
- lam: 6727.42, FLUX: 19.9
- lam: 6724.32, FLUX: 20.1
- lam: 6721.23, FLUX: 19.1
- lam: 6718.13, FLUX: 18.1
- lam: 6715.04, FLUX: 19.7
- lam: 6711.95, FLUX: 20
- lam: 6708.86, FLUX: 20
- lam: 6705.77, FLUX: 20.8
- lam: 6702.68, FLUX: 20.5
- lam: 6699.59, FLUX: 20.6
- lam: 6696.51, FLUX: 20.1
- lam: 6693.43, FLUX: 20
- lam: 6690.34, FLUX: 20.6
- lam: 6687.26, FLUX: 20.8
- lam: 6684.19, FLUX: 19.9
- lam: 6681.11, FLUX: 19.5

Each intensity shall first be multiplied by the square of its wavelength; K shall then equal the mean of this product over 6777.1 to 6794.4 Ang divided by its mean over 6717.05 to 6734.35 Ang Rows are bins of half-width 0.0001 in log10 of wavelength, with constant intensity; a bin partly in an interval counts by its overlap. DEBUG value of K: 1.02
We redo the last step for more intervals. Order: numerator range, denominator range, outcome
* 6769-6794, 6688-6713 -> 0.99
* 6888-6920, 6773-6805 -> 1.00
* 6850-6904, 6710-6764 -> 1.00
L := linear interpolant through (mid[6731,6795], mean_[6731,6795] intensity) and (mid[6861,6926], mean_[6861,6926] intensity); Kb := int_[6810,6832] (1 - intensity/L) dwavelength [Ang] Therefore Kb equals -0.31 Ang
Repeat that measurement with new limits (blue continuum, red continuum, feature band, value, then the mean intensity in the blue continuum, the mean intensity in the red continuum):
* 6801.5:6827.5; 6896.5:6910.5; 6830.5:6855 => 0.35 Ang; 20.1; 19.1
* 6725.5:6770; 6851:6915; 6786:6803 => 0.32 Ang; 20.3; 19.3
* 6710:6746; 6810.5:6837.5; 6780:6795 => 0.31 Ang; 20.1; 19.9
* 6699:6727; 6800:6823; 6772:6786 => 0.25 Ang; 19.9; 20.1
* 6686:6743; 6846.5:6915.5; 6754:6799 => 0.42 Ang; 20.2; 19.4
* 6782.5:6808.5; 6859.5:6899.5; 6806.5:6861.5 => -0.83 Ang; 19.7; 19.4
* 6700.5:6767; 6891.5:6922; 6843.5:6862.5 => -0.22 Ang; 20.1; 19.1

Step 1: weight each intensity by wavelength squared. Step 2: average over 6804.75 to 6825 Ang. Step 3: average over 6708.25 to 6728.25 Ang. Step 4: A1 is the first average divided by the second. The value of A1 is 1.07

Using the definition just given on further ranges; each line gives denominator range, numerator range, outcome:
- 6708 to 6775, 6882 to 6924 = 1.01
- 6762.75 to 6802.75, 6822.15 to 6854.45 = 1.02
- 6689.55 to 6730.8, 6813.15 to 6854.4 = 1.03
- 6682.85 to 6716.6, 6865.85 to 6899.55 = 1.00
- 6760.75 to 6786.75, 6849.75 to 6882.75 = 1.02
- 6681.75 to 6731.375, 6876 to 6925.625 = 1.02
